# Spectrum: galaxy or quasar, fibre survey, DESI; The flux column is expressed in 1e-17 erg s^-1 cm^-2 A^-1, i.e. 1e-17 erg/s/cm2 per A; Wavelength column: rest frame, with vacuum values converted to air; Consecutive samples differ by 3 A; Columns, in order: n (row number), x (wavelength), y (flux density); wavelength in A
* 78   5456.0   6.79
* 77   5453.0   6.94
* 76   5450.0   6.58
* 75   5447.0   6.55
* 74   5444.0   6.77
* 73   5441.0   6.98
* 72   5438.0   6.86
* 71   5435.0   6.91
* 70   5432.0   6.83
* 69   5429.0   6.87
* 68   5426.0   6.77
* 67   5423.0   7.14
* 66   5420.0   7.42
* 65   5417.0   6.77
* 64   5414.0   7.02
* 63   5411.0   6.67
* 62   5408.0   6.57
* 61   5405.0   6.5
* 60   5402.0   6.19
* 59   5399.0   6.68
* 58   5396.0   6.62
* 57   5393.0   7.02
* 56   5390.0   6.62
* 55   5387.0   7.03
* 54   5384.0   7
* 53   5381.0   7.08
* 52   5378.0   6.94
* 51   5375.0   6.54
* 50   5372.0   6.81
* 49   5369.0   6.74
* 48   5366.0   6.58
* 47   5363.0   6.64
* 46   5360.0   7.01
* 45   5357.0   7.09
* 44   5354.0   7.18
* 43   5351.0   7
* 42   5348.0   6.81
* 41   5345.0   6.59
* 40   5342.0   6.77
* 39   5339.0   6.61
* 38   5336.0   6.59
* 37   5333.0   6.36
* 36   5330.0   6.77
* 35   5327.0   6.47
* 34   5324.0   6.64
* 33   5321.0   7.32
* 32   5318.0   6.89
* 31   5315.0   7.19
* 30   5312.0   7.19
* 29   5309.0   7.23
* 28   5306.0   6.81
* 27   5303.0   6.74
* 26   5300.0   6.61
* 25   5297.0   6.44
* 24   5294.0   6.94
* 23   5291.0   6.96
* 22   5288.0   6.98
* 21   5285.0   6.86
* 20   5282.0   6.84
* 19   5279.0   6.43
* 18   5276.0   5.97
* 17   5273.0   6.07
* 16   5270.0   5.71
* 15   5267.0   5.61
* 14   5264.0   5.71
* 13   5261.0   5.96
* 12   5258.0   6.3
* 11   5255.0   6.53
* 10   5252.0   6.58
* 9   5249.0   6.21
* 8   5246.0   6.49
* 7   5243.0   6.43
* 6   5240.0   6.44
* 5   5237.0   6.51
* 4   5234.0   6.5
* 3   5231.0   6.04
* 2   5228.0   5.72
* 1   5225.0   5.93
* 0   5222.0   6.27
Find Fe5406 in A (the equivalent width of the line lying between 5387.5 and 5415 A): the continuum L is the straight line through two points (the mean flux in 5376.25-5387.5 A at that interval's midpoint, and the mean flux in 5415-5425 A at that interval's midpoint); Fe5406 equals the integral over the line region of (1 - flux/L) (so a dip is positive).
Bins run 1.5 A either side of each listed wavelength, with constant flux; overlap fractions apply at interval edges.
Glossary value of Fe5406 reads 1.5 A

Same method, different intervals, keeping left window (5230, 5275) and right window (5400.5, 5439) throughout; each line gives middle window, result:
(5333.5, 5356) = -0.8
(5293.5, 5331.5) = -2.6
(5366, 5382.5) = -0.4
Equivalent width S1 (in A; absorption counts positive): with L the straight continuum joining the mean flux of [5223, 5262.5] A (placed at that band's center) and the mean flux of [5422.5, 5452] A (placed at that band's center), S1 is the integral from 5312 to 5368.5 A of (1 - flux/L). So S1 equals -2.30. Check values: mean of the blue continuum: 6.28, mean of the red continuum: 6.82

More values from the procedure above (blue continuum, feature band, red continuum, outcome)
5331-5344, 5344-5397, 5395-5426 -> -1.49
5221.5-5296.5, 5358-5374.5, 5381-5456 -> -0.26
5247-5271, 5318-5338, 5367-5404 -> -0.76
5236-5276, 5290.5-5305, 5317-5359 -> -0.52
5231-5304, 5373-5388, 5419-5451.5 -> -0.43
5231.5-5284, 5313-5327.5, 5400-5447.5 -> -1.08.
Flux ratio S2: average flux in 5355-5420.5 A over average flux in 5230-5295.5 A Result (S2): 1.07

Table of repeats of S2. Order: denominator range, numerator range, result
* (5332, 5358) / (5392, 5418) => 0.98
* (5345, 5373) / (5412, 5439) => 1.01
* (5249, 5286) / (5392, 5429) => 1.09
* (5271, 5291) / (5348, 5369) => 1.05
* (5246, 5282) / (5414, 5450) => 1.12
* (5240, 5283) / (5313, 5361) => 1.10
